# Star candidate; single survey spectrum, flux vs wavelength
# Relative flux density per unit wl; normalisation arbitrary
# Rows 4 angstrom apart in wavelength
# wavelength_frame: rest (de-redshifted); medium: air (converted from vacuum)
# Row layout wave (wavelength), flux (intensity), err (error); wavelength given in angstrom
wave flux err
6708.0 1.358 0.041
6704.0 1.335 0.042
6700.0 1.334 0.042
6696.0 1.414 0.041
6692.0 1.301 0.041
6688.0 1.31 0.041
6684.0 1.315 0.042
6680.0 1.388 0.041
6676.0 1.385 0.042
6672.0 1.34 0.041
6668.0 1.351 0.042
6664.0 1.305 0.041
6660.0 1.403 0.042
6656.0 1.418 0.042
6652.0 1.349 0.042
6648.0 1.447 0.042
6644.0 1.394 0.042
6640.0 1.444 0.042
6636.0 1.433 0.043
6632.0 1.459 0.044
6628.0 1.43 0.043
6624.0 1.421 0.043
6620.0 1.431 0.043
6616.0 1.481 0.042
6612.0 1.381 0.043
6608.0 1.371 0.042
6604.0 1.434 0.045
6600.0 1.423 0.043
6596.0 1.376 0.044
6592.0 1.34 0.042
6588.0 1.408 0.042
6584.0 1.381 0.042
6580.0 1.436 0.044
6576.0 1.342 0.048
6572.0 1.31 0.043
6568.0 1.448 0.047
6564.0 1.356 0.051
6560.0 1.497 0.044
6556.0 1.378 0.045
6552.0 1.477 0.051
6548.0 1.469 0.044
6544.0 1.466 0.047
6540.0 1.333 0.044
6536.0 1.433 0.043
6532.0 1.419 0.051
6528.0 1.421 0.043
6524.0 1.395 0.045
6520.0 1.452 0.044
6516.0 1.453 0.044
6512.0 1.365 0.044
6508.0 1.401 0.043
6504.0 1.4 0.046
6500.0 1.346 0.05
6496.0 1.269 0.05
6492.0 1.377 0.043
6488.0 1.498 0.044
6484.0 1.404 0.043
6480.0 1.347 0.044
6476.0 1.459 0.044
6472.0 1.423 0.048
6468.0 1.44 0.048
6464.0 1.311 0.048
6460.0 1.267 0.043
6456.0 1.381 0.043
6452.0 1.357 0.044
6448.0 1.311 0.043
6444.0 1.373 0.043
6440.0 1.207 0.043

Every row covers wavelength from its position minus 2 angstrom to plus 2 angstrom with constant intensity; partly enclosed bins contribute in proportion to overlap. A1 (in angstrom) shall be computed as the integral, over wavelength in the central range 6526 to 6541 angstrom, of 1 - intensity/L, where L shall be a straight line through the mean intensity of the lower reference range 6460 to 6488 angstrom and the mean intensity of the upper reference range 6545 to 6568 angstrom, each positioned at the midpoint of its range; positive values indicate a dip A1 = 0.2 angstrom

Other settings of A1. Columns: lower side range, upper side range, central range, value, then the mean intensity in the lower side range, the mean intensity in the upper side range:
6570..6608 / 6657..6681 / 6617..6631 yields -0.6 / 1.38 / 1.36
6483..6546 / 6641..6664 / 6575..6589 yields 0.0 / 1.4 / 1.4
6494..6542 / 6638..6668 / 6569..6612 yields 0.2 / 1.39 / 1.39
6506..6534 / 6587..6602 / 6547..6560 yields -0.4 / 1.42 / 1.39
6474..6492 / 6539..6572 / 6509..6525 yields 0.1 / 1.42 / 1.42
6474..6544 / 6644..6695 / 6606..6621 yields -0.4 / 1.4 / 1.36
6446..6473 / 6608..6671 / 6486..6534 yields -1.1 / 1.35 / 1.41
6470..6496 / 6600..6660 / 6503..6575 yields -0.1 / 1.41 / 1.42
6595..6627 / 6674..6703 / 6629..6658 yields -0.7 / 1.42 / 1.35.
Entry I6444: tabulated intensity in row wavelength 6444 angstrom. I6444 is 1.373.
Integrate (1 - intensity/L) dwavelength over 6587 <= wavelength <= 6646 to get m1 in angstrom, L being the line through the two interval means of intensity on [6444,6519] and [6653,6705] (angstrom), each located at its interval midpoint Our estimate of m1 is -2.31 angstrom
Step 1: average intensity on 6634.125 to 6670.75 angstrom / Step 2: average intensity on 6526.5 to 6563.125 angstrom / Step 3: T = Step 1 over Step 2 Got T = 1.0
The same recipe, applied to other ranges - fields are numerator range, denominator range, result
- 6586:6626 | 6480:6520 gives 1.01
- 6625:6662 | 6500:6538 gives 1.01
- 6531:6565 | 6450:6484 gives 1.04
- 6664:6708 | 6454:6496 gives 0.97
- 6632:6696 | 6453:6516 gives 1.00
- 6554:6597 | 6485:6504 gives 1.01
